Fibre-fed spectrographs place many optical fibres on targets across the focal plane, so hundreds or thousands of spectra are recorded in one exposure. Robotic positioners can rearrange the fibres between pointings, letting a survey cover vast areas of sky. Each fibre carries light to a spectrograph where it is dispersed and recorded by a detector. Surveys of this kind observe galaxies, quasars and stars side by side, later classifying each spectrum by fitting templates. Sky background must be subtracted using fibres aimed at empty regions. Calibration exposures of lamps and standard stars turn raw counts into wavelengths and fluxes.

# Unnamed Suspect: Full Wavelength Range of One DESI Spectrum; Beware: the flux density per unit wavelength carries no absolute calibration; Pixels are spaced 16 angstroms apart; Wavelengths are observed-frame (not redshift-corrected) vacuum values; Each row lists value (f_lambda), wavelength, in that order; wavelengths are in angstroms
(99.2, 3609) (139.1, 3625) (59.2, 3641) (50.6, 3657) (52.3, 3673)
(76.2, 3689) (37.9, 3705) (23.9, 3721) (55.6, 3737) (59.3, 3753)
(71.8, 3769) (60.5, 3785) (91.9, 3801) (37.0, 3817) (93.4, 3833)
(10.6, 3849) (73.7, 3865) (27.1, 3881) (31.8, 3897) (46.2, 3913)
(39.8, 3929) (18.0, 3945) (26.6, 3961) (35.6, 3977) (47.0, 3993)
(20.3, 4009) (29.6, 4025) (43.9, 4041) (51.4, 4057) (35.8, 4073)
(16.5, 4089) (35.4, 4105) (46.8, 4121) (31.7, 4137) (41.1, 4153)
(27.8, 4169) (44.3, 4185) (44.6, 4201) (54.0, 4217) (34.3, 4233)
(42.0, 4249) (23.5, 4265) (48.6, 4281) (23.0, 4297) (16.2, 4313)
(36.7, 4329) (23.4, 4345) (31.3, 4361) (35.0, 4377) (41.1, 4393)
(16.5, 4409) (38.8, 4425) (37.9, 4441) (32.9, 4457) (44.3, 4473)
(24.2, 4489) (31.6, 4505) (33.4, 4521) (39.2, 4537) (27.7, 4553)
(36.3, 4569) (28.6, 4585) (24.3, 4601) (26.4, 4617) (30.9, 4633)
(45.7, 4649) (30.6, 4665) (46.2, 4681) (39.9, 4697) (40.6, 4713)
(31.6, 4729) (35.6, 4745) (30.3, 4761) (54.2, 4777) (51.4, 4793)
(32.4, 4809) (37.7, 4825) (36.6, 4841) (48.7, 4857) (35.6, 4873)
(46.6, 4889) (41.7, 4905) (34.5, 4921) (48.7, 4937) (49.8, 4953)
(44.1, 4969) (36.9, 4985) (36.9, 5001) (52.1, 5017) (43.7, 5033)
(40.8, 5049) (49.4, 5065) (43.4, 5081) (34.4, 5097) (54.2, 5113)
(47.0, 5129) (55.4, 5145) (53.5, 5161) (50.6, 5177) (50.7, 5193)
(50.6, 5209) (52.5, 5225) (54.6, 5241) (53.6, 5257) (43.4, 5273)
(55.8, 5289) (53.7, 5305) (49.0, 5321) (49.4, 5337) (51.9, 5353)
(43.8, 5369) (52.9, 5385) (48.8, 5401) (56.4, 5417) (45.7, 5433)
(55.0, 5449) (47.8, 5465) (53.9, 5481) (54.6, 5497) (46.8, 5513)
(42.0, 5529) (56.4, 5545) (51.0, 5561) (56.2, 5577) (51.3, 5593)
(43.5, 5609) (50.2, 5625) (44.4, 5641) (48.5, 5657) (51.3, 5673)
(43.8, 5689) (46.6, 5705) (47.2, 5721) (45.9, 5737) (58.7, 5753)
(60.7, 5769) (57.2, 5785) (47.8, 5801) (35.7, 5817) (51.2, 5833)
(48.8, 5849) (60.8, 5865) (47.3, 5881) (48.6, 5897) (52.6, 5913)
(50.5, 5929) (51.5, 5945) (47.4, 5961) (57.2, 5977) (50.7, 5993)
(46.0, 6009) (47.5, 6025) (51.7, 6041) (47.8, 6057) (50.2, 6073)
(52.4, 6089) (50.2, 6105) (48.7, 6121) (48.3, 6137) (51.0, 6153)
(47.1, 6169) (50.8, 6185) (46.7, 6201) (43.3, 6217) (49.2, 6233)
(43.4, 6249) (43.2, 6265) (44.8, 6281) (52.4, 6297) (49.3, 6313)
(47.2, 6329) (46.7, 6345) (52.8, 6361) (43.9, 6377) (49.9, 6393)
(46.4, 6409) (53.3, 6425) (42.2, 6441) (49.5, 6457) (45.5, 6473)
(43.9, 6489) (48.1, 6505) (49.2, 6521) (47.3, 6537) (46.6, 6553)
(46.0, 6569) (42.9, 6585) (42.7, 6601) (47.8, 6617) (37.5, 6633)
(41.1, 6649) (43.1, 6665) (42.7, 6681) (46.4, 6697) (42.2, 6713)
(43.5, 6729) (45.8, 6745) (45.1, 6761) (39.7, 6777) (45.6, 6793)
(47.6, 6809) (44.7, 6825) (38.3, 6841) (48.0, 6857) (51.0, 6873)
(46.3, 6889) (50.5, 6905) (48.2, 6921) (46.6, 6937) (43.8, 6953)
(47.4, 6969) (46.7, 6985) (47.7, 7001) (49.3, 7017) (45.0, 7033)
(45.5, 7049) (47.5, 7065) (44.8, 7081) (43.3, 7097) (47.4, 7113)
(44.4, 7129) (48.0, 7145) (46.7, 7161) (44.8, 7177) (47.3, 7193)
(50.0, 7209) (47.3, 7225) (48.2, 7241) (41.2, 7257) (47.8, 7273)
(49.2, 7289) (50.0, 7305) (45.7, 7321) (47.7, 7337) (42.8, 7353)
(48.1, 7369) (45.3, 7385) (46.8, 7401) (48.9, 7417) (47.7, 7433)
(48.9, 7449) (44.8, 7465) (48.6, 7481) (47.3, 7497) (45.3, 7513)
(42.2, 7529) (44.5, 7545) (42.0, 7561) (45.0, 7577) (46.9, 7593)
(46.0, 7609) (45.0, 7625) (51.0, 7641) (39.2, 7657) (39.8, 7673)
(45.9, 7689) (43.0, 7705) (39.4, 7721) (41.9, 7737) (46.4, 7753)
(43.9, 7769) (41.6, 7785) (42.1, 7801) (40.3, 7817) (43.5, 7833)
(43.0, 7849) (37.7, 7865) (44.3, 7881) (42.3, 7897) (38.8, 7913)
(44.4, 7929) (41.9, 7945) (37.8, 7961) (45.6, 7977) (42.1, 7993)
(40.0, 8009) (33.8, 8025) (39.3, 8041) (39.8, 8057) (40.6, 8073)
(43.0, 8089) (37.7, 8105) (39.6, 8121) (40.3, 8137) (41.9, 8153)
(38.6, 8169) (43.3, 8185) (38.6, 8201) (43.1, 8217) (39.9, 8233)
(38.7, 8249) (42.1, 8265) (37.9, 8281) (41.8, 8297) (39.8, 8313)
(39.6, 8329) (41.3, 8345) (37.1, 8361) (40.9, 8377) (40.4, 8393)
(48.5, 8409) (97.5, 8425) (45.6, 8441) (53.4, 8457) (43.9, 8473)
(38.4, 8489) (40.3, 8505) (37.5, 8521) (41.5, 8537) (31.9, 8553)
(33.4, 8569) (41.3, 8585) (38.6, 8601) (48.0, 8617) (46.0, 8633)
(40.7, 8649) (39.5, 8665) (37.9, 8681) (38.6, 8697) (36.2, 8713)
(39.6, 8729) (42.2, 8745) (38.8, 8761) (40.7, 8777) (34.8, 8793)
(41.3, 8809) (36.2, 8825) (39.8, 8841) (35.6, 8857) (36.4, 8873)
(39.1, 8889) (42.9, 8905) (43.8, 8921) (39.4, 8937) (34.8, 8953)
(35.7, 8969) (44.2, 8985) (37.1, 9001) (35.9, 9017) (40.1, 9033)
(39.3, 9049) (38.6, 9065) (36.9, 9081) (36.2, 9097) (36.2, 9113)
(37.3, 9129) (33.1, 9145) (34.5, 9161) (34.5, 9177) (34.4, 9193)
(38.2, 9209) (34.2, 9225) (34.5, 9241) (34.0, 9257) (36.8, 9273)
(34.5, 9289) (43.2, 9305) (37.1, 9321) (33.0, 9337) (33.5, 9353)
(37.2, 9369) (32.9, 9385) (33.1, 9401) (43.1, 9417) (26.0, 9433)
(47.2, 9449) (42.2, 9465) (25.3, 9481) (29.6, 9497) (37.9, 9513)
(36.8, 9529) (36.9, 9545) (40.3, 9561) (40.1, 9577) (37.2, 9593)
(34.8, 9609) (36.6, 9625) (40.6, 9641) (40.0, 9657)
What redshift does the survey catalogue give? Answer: 0.283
